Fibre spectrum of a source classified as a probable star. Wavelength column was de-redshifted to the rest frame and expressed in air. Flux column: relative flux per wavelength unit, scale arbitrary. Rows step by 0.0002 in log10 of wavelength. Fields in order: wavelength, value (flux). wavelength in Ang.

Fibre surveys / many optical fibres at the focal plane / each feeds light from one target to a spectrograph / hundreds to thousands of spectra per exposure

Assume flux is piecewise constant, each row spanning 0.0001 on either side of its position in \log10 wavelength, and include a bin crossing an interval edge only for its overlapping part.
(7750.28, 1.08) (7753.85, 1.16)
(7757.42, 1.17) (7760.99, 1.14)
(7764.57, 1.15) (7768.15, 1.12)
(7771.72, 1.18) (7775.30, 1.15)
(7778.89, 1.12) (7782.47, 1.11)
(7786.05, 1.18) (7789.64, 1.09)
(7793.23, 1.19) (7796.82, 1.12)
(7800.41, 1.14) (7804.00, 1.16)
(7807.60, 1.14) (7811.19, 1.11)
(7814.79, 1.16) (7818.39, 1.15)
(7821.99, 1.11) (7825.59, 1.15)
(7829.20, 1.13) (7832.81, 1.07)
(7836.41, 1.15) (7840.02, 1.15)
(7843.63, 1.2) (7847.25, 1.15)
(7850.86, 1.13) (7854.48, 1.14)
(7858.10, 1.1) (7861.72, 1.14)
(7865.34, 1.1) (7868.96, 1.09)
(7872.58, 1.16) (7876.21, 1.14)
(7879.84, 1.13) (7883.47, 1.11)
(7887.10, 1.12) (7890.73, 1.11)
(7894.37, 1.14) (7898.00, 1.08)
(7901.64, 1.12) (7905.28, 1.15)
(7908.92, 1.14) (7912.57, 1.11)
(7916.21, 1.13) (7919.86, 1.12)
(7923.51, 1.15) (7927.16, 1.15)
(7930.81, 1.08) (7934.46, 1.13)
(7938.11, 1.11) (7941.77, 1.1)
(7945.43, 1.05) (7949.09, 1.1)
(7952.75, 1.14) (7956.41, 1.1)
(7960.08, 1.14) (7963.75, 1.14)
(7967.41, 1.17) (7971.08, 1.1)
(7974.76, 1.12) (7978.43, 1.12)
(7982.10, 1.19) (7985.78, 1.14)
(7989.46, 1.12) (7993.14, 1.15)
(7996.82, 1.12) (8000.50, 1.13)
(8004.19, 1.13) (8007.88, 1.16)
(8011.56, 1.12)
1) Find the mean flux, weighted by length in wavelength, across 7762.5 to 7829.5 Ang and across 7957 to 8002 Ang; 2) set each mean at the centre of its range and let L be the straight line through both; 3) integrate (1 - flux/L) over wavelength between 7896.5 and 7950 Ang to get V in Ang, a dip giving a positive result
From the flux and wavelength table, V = 1.0 Ang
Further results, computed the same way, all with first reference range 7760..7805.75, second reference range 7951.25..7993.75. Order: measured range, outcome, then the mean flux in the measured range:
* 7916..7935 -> 0.18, 1.13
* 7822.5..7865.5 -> 0.20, 1.13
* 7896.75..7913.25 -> 0.23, 1.12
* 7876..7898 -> 0.35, 1.12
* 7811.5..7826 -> 0.03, 1.14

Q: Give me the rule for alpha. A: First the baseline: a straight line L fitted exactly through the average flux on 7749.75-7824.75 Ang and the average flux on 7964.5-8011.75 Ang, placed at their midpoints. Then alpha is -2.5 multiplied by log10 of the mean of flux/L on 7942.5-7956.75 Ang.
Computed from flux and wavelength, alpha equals 0.04 mag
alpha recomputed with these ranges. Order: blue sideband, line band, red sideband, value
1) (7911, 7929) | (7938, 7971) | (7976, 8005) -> 0.02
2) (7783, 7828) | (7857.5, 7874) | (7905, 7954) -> 0.01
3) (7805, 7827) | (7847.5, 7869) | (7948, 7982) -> 0.01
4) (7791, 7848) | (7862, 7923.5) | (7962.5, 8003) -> 0.02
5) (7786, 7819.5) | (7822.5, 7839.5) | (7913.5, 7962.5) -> 0.01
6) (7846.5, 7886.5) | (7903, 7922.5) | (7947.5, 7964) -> -0.01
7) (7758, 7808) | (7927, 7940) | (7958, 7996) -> 0.02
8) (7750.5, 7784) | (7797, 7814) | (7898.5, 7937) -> 0.00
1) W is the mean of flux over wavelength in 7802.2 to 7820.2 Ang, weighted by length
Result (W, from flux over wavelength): 1.14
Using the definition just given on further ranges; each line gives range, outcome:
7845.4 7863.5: 1.13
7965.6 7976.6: 1.13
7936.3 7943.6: 1.1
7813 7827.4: 1.14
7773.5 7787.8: 1.14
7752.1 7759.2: 1.17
